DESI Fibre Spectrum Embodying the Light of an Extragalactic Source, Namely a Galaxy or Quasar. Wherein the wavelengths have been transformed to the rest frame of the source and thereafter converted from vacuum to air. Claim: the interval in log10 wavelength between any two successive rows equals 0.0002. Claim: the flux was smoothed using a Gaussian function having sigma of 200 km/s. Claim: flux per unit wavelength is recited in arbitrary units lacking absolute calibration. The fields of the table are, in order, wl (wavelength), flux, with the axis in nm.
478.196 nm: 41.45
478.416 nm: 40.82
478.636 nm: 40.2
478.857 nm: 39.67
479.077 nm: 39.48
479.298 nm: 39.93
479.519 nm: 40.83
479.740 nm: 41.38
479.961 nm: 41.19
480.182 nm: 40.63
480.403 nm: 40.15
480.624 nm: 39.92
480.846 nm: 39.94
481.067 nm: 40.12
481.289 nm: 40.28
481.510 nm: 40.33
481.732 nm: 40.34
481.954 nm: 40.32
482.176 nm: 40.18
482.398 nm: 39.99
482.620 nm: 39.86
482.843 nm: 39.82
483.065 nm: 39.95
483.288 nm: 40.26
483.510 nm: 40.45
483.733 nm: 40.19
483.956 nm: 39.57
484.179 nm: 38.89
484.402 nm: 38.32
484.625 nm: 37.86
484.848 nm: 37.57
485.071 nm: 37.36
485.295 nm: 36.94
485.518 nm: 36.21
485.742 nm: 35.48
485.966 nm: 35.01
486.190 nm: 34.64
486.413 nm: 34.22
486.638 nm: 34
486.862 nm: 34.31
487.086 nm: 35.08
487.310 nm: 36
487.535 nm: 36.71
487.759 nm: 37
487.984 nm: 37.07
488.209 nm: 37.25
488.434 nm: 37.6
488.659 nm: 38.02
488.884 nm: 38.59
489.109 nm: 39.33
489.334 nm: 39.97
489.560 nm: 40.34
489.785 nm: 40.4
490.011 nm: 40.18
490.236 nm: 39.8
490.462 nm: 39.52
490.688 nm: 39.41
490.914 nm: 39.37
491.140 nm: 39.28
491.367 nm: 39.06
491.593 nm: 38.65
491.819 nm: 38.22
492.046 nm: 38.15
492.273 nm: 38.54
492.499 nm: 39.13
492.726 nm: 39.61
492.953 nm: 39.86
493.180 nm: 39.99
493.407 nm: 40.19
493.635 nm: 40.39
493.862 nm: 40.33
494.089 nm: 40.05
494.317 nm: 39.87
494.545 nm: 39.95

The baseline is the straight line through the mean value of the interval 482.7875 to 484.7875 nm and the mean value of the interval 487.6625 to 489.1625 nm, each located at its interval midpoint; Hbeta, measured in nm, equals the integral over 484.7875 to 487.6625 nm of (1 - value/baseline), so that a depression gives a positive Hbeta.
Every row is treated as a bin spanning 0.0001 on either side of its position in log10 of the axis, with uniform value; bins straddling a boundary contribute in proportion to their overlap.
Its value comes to 0.219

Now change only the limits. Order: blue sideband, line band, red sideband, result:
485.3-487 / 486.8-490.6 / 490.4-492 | -0.11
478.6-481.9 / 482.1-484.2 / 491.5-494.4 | 0.01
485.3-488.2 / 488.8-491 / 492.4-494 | -0.12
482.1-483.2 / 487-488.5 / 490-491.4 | 0.11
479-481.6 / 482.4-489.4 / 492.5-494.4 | 0.46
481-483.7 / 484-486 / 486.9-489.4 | 0.09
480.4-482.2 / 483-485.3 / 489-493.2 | 0.06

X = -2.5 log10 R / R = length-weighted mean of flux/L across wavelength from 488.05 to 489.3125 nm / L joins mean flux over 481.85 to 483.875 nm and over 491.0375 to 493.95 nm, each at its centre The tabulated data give 0.038 mag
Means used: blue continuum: 40.1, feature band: 38.3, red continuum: 39.3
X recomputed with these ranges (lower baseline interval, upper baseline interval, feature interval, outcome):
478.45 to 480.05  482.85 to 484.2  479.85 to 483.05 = 0.00 mag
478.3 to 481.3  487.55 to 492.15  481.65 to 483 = 0.00 mag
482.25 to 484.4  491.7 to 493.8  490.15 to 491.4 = 0.00 mag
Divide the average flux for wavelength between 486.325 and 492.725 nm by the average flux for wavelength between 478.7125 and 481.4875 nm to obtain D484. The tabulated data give 0.9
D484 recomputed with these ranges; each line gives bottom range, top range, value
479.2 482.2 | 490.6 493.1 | 0.97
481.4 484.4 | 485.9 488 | 0.88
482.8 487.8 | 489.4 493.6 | 1.06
